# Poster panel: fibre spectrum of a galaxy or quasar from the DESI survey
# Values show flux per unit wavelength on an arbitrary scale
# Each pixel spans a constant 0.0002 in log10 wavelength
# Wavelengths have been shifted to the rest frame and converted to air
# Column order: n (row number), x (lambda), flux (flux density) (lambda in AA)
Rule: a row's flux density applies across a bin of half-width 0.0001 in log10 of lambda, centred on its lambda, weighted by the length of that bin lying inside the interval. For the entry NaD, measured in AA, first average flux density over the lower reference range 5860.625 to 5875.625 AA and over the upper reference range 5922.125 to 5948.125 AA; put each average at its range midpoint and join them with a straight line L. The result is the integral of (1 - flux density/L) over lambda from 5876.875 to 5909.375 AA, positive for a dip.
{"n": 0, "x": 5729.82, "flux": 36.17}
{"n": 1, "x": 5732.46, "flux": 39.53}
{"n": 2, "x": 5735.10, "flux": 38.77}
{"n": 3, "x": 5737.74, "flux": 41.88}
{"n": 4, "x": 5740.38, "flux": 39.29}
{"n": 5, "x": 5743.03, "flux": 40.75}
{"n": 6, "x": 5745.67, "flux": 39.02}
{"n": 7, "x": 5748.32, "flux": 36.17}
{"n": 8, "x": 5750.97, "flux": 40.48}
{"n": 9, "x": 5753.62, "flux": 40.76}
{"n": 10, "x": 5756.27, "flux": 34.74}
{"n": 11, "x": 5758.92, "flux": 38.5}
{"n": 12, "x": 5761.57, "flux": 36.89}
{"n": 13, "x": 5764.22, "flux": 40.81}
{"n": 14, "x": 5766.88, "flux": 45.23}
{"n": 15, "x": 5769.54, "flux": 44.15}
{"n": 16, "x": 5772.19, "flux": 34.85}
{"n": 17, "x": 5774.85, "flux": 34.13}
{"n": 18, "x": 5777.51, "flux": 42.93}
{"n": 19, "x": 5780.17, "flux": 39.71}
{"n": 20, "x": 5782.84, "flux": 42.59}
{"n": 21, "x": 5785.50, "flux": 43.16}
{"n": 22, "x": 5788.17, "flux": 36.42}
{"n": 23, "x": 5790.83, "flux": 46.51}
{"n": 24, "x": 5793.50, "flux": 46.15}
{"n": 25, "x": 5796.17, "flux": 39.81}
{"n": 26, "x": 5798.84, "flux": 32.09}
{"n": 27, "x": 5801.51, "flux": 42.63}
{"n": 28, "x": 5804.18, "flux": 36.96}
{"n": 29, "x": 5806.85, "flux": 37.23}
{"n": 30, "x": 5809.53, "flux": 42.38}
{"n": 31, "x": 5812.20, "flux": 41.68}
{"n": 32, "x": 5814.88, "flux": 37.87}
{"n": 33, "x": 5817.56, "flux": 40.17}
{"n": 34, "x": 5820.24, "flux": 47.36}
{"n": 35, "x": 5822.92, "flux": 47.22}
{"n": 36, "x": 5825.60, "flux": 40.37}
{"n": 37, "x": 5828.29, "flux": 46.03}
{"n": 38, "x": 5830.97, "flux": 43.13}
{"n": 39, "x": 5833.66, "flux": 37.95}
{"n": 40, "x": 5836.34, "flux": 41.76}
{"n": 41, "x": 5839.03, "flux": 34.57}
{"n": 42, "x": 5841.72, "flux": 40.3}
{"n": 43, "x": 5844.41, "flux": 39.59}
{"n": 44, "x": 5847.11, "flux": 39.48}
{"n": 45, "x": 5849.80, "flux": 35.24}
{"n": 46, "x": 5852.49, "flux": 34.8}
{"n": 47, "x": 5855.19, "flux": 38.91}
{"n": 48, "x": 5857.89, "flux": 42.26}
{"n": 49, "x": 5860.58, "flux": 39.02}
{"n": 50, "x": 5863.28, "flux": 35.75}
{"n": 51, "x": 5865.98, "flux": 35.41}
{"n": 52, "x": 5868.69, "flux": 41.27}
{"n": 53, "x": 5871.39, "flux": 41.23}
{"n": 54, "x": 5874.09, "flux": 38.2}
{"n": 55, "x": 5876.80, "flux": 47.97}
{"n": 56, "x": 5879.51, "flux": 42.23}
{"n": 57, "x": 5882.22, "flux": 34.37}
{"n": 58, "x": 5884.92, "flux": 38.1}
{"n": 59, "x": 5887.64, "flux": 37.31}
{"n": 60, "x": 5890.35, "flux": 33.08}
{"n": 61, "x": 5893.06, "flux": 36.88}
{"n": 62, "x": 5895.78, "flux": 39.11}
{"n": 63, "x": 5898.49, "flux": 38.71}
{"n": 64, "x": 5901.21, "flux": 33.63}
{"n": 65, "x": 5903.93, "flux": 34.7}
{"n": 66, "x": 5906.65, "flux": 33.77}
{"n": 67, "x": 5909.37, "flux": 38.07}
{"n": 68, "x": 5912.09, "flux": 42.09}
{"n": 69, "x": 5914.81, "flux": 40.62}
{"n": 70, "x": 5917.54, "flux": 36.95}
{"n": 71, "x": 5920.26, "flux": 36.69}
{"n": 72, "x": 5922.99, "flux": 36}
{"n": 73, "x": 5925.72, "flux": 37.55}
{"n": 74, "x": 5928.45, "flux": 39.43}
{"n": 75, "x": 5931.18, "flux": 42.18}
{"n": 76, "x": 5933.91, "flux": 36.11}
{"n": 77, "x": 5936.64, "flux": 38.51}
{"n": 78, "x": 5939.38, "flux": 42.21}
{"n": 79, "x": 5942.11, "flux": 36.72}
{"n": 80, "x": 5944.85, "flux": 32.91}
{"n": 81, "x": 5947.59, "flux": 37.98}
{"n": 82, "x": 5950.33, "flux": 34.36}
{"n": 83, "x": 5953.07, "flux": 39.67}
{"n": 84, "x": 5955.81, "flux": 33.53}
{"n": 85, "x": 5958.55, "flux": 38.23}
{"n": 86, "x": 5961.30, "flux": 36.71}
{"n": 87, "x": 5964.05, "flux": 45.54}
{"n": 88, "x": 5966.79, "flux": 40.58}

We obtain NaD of 1.1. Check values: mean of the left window 38.5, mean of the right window 38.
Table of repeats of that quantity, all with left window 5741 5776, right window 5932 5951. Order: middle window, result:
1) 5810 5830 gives -2.4 AA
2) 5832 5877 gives -0.9 AA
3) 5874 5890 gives -0.7 AA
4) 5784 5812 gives -1.3 AA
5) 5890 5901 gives 0.2 AA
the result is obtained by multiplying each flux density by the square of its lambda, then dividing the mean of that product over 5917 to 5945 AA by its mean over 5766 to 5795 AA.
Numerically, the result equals 1.0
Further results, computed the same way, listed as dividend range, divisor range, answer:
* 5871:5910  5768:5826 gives 0.96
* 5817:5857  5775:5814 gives 1.01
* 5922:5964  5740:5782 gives 1.02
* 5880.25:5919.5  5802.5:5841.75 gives 0.93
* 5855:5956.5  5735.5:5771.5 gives 1.01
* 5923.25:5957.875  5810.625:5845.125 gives 0.94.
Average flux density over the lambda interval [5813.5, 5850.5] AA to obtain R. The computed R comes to 40.9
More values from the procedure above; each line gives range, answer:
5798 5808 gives 37.5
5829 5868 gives 38.6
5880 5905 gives 36.4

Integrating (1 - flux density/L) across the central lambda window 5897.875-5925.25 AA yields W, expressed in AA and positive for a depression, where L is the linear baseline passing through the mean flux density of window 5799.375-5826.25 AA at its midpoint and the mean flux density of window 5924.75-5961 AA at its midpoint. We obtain 1.0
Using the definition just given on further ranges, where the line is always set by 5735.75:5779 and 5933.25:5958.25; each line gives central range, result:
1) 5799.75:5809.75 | -0.10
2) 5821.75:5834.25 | -1.52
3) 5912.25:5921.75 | -0.31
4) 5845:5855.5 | 0.30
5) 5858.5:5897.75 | -0.82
